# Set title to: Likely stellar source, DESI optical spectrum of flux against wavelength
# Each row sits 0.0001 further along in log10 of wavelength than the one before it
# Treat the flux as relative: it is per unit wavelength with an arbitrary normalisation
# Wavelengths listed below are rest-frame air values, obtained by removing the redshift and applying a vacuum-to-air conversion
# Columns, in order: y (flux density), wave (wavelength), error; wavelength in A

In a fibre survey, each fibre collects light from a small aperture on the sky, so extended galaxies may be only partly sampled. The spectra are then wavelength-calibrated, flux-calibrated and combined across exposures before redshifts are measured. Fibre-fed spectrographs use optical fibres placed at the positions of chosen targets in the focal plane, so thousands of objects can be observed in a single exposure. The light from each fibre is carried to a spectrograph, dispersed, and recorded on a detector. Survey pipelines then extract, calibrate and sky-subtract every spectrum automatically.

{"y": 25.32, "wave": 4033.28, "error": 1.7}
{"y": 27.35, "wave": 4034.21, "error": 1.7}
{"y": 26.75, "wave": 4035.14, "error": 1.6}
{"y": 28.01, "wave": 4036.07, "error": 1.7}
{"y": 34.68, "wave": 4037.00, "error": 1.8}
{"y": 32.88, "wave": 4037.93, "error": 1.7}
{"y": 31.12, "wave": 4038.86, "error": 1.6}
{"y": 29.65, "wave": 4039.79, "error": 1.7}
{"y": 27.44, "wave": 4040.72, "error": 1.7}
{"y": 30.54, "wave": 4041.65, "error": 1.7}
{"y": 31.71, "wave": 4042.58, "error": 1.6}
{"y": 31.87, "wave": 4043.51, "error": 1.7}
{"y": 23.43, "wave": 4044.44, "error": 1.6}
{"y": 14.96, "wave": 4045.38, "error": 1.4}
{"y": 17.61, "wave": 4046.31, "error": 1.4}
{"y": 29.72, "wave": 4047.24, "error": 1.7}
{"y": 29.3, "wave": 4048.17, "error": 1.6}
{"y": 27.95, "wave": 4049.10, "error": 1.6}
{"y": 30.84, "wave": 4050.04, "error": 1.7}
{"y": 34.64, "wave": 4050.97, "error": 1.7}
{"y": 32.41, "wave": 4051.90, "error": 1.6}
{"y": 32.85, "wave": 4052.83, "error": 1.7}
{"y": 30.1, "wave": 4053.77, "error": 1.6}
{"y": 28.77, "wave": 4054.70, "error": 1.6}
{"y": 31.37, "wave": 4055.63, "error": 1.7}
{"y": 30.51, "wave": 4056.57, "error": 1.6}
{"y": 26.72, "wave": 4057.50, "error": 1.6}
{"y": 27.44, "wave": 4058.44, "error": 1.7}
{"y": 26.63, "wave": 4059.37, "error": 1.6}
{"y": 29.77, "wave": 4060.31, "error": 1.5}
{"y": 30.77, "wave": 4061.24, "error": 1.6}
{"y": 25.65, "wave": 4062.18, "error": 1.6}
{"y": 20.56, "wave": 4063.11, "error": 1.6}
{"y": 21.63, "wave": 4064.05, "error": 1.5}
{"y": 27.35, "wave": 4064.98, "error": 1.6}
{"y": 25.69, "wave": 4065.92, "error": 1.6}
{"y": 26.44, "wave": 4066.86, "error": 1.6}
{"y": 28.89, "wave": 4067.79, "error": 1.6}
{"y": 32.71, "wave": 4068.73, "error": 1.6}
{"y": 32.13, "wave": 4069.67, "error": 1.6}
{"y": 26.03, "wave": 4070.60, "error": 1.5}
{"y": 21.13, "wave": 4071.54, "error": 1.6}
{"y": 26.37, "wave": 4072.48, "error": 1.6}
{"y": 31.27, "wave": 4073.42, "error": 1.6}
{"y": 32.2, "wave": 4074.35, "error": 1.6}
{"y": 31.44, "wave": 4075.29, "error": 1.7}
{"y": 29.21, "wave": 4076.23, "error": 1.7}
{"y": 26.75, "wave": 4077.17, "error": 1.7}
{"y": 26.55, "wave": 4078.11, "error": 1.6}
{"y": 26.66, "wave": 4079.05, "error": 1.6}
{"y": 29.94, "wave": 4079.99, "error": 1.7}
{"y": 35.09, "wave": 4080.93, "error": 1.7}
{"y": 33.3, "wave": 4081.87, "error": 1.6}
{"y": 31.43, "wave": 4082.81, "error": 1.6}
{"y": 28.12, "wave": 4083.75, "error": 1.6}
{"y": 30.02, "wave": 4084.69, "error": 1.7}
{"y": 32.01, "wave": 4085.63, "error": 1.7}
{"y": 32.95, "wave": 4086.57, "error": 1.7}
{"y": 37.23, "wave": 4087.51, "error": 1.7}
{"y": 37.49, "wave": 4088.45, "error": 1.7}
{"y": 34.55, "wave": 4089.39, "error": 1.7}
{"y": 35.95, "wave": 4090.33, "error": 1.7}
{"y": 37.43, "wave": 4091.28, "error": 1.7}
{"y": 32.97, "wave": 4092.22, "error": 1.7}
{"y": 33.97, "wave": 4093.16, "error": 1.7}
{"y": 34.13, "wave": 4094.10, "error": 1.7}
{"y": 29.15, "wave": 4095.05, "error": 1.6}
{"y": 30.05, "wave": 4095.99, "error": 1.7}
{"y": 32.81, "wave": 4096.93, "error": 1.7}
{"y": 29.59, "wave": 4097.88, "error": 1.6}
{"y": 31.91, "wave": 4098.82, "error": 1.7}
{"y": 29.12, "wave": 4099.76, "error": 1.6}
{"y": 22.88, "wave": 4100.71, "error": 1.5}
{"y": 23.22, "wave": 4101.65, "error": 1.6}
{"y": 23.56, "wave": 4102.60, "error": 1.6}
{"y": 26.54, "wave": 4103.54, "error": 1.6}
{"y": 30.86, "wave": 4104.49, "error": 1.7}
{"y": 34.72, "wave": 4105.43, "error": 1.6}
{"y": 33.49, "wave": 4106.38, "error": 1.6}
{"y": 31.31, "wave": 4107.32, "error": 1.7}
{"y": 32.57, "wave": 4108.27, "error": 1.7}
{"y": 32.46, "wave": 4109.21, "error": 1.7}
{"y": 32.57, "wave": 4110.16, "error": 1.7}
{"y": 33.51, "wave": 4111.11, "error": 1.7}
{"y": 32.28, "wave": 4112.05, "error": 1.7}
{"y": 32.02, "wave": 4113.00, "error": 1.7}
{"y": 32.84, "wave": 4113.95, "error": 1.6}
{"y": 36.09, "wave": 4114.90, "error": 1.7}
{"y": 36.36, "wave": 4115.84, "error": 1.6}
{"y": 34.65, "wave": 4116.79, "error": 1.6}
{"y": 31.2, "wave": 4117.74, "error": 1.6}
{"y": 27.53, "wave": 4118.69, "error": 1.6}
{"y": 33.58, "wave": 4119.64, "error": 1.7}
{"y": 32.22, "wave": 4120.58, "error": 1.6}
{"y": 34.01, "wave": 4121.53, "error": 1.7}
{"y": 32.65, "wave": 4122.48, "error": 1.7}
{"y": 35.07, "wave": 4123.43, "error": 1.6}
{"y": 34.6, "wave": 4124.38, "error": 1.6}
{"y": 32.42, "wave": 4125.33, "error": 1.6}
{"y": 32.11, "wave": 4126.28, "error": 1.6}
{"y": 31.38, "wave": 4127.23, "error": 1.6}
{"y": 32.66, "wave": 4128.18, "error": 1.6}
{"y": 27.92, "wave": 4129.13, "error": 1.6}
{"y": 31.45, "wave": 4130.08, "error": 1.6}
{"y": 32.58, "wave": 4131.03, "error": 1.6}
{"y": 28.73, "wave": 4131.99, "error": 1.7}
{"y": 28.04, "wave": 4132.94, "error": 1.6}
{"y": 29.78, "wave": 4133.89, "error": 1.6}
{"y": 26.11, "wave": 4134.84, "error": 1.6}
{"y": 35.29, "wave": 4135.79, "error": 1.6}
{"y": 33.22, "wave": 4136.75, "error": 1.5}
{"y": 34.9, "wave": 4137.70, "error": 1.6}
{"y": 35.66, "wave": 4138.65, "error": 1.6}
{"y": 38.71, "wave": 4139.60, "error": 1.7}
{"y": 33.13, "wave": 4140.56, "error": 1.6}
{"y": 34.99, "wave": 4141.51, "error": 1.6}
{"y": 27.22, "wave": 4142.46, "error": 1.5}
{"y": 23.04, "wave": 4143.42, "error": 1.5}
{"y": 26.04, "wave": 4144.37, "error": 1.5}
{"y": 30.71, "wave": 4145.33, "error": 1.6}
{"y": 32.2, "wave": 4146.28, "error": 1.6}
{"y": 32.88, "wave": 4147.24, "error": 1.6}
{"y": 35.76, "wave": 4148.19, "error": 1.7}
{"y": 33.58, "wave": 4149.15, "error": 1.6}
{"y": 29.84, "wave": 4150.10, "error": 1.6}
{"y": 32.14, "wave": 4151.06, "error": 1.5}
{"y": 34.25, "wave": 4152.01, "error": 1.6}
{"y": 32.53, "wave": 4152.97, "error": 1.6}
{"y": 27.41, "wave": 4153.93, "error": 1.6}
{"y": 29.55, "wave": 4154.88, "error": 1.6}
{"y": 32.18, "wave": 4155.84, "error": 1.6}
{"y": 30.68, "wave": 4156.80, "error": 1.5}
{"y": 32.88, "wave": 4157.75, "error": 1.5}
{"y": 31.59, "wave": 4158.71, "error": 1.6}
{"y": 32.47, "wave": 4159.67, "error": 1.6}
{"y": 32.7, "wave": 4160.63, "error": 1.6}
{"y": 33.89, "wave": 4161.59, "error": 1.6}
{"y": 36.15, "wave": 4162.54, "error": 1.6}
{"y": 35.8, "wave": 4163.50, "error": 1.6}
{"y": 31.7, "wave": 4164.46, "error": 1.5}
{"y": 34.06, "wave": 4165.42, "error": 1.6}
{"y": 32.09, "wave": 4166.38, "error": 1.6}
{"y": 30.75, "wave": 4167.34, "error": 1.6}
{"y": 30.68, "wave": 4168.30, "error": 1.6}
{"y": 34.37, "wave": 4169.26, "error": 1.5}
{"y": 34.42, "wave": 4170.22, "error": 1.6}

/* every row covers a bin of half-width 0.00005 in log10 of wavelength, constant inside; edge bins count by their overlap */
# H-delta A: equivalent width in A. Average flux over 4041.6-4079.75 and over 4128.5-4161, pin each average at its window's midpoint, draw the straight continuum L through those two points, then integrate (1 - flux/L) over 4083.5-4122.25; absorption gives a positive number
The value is -2.9 A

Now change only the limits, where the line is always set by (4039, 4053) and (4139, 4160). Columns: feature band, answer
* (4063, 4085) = 0.5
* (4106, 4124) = -1.5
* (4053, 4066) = 0.5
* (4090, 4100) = -0.9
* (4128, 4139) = -0.1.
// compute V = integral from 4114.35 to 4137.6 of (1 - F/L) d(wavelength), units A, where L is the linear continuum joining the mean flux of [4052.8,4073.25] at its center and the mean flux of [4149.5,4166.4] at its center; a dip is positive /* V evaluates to -1.0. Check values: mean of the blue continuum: 27.6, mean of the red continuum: 32.4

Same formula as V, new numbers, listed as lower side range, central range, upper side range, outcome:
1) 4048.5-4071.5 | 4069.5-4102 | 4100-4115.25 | -1.2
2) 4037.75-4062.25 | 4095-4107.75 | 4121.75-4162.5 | 0.5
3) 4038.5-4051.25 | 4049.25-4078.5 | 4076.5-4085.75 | 0.3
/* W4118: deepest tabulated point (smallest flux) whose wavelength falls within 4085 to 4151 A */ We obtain 22.88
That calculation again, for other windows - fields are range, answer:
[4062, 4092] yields 20.56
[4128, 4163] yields 23.04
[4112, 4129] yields 27.53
